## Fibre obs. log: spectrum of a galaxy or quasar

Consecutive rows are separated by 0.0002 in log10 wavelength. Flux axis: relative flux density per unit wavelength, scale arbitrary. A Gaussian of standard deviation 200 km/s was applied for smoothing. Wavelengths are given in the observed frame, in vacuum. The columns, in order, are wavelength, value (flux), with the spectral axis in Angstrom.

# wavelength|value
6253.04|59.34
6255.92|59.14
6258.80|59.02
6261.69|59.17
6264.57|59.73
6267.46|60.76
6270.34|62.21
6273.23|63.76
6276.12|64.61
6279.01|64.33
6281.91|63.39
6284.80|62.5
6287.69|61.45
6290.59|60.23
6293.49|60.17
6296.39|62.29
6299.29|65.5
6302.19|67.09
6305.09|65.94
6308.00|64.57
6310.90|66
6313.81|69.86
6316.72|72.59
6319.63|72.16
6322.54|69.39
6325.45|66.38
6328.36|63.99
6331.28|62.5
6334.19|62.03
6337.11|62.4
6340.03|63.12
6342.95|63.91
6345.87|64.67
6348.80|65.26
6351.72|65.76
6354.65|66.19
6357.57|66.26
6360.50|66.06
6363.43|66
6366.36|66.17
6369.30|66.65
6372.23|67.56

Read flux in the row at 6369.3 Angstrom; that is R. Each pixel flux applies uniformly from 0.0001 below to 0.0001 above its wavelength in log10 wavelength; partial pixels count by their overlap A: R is 66.65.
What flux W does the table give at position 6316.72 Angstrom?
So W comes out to 72.59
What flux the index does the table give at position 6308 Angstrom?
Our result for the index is 64.57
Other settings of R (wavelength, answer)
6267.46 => 60.76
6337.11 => 62.4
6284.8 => 62.5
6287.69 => 61.45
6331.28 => 62.5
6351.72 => 65.76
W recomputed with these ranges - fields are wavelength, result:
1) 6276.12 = 64.61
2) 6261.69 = 59.17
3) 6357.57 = 66.26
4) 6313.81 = 69.86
